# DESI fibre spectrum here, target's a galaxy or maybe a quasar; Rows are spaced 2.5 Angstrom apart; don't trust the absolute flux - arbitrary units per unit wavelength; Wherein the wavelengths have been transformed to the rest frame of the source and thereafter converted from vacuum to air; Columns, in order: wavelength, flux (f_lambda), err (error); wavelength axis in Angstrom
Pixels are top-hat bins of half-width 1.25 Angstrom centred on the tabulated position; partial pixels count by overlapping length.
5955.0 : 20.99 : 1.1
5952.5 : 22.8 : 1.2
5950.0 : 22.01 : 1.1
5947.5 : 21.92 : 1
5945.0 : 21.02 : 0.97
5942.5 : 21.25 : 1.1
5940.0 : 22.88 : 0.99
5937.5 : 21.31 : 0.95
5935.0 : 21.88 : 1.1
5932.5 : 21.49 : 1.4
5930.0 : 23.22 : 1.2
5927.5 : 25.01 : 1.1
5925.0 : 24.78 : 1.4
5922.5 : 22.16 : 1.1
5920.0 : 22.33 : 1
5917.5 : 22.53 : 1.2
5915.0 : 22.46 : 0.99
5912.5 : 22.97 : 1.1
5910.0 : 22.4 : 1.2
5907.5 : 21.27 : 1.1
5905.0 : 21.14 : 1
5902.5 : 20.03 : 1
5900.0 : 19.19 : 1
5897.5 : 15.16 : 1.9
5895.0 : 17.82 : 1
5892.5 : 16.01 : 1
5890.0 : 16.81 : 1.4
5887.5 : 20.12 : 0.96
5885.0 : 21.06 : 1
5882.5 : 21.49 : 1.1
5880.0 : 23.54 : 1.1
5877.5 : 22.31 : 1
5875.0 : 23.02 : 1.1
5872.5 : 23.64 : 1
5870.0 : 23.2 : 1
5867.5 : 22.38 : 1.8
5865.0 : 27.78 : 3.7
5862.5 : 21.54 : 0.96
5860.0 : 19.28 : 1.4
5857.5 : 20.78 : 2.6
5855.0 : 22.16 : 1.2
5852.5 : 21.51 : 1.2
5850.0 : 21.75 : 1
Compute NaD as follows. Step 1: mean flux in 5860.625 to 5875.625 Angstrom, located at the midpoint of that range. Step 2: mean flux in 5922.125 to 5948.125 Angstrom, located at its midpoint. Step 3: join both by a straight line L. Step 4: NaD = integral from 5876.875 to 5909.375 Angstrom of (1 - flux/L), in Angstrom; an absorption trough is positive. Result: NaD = 4.8 Angstrom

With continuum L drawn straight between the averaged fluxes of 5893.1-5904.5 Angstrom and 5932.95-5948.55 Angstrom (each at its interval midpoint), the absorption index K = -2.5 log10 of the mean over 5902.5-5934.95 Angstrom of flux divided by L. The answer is -0.14 mag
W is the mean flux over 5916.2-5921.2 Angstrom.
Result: 22.4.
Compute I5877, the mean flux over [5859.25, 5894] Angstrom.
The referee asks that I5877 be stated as 21.6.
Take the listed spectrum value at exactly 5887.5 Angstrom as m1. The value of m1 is 20.12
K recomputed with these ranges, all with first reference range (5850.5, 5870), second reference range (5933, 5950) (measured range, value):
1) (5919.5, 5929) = -0.09 mag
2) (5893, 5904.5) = 0.21 mag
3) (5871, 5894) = 0.06 mag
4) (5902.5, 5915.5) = 0.01 mag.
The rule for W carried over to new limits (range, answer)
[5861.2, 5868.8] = 23.9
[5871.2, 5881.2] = 23.1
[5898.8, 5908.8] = 20.4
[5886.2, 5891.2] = 18.5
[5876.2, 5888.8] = 21.7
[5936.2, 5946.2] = 21.6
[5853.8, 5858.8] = 21.4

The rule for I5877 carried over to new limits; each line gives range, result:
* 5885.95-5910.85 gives 19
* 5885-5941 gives 21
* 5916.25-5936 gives 22.9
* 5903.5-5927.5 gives 22.6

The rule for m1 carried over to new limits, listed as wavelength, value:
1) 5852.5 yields 21.51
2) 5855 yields 22.16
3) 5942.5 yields 21.25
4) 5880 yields 23.54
